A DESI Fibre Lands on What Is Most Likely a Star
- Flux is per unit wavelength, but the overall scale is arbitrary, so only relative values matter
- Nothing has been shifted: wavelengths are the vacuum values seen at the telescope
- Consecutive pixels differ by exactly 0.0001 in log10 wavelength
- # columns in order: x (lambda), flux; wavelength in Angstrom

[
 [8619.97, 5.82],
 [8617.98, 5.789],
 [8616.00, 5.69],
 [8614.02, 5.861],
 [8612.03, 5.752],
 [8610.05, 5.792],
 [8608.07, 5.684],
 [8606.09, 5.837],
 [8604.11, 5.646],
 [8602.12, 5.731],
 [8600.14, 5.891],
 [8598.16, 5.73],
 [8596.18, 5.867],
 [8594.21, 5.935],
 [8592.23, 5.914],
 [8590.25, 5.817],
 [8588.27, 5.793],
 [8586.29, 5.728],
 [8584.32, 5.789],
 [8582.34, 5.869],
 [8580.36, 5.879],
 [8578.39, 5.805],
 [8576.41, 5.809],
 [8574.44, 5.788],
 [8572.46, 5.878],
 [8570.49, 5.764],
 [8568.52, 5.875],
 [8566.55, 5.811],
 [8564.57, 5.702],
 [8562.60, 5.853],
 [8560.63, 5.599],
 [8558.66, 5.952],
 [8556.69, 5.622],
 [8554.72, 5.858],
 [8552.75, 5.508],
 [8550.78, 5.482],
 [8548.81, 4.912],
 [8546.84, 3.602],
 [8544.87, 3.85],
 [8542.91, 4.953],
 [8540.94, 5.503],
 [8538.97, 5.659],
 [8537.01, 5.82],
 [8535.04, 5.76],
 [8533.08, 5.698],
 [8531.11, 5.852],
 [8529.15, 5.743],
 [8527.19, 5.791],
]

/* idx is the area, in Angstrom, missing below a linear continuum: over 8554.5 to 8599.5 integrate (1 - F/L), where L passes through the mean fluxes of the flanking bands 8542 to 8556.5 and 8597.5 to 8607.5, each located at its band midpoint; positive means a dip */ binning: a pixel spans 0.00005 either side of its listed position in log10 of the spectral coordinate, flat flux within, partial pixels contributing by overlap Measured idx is -3.9 Angstrom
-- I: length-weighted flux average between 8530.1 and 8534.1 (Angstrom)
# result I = 5.78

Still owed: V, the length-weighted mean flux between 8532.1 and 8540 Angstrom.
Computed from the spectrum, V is 5.74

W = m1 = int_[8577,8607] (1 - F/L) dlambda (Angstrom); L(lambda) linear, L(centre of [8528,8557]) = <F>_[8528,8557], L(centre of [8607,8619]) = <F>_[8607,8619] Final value -1.0 Angstrom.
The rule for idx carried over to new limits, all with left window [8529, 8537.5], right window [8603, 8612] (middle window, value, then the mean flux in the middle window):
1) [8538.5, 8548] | 1.8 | 4.66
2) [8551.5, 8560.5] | 0.1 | 5.71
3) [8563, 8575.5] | -0.1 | 5.81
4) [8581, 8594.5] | -0.2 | 5.83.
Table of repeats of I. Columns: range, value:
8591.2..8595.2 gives 5.93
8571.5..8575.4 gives 5.82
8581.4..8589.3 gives 5.79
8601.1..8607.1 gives 5.73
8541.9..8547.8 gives 4.14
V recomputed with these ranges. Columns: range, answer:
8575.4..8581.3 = 5.84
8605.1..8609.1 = 5.77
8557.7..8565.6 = 5.77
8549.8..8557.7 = 5.62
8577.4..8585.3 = 5.83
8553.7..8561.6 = 5.76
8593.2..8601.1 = 5.86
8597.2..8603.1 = 5.78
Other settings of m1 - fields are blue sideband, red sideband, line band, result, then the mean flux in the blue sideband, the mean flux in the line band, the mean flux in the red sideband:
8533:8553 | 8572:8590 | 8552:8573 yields -1.1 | 5.12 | 5.77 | 5.81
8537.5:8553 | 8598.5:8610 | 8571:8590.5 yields -1.4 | 4.93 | 5.81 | 5.76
